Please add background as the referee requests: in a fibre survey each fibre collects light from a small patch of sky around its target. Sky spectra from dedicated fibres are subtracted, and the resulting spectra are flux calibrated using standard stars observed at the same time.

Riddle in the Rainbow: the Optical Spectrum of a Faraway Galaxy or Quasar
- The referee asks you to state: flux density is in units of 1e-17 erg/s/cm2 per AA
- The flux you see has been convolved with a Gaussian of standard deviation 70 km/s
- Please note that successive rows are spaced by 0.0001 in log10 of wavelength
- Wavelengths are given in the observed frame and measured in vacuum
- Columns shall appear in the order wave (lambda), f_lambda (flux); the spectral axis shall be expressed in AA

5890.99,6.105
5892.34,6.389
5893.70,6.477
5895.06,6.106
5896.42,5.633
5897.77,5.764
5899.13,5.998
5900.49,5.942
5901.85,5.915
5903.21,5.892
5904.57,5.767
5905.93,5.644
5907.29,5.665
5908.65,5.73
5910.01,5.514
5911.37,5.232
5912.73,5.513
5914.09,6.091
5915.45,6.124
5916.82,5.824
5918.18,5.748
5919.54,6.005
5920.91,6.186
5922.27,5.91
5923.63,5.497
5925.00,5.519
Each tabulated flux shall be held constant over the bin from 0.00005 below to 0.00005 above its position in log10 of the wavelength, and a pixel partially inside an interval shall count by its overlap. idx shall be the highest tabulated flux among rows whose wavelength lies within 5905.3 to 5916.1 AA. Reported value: 6.124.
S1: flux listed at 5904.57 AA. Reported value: 5.767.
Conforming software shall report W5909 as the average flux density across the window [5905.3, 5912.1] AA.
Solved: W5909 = 5.56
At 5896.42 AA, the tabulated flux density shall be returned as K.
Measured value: 5.633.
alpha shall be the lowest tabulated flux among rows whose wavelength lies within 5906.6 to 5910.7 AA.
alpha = 5.514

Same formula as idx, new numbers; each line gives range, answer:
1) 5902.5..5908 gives 5.892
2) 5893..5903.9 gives 6.477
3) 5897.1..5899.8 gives 5.998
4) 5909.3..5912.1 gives 5.514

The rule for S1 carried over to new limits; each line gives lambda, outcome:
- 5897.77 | 5.764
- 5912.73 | 5.513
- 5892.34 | 6.389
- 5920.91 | 6.186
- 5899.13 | 5.998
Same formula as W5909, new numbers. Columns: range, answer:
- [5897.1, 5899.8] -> 5.88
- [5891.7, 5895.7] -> 6.32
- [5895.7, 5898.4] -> 5.71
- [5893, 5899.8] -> 5.99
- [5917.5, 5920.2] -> 5.88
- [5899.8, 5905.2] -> 5.88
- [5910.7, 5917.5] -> 5.76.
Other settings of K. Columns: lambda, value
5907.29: 5.665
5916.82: 5.824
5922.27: 5.91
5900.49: 5.942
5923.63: 5.497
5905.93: 5.644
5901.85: 5.915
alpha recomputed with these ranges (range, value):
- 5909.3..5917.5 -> 5.232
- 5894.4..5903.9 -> 5.633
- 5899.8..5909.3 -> 5.644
